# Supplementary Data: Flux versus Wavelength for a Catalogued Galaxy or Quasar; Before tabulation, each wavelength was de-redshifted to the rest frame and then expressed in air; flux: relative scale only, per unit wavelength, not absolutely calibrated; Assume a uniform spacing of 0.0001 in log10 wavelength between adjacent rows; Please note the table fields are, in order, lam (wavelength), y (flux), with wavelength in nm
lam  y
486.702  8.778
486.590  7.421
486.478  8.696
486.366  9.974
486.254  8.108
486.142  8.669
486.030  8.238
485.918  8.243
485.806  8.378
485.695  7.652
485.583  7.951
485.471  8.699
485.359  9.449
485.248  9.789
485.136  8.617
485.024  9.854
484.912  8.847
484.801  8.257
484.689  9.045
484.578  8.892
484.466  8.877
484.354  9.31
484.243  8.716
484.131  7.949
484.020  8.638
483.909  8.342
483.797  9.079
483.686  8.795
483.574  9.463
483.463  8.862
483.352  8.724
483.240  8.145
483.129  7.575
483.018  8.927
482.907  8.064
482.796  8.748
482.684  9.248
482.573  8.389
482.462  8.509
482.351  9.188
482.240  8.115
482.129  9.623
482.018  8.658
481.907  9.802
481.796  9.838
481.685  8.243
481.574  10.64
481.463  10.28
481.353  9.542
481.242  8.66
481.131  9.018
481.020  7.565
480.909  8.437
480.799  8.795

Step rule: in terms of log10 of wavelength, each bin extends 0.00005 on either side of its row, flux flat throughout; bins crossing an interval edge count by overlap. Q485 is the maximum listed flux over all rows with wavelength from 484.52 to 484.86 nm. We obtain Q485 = 9.045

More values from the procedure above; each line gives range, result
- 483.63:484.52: 9.31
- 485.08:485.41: 9.789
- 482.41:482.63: 8.509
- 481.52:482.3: 10.64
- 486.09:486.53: 9.974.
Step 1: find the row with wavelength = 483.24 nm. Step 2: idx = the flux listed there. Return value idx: 8.145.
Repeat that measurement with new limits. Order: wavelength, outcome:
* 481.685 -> 8.243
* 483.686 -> 8.795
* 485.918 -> 8.243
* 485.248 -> 9.789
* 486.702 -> 8.778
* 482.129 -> 9.623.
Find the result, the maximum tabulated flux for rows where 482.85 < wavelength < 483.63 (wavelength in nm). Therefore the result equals 9.463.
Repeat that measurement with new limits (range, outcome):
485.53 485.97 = 8.378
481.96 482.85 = 9.623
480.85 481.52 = 10.28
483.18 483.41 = 8.724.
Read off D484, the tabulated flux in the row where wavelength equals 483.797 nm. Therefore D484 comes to 9.079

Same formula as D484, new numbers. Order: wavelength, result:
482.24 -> 8.115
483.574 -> 9.463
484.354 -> 9.31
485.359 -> 9.449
